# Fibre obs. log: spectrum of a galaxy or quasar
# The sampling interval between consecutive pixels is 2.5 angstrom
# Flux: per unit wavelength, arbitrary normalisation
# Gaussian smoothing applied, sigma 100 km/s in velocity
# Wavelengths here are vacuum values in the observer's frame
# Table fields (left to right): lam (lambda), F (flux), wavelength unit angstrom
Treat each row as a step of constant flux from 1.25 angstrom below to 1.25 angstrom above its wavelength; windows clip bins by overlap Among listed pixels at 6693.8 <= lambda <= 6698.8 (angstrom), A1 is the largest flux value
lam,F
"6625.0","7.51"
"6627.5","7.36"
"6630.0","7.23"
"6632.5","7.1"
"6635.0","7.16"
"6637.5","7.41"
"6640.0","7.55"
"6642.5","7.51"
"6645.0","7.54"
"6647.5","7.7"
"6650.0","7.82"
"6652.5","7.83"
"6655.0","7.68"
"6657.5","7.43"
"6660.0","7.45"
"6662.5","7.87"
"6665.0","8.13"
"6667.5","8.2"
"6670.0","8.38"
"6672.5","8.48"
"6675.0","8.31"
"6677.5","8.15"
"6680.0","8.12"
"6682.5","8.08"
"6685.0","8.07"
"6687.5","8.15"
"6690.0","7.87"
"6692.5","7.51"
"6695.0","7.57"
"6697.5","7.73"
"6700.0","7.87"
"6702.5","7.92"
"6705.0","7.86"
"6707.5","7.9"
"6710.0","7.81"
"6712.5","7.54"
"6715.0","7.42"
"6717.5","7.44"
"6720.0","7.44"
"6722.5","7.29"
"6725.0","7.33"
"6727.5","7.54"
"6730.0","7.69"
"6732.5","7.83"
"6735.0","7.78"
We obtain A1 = 7.73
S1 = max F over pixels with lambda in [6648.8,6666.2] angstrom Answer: 8.13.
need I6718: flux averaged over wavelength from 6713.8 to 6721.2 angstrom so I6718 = 7.43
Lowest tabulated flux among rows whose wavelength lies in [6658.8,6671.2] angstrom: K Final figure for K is 7.45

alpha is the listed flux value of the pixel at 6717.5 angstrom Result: 7.44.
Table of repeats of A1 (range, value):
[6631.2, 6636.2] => 7.16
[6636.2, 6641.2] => 7.55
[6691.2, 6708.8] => 7.92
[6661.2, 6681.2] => 8.48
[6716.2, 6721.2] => 7.44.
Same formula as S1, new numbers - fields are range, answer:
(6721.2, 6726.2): 7.33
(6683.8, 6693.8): 8.15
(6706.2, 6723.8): 7.9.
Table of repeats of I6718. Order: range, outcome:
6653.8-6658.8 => 7.55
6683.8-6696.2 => 7.83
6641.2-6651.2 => 7.64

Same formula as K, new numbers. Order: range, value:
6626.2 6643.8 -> 7.1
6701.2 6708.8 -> 7.86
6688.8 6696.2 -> 7.51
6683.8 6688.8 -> 8.07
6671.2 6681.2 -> 8.12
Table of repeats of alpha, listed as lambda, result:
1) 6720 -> 7.44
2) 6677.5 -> 8.15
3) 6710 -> 7.81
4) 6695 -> 7.57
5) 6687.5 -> 8.15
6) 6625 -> 7.51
